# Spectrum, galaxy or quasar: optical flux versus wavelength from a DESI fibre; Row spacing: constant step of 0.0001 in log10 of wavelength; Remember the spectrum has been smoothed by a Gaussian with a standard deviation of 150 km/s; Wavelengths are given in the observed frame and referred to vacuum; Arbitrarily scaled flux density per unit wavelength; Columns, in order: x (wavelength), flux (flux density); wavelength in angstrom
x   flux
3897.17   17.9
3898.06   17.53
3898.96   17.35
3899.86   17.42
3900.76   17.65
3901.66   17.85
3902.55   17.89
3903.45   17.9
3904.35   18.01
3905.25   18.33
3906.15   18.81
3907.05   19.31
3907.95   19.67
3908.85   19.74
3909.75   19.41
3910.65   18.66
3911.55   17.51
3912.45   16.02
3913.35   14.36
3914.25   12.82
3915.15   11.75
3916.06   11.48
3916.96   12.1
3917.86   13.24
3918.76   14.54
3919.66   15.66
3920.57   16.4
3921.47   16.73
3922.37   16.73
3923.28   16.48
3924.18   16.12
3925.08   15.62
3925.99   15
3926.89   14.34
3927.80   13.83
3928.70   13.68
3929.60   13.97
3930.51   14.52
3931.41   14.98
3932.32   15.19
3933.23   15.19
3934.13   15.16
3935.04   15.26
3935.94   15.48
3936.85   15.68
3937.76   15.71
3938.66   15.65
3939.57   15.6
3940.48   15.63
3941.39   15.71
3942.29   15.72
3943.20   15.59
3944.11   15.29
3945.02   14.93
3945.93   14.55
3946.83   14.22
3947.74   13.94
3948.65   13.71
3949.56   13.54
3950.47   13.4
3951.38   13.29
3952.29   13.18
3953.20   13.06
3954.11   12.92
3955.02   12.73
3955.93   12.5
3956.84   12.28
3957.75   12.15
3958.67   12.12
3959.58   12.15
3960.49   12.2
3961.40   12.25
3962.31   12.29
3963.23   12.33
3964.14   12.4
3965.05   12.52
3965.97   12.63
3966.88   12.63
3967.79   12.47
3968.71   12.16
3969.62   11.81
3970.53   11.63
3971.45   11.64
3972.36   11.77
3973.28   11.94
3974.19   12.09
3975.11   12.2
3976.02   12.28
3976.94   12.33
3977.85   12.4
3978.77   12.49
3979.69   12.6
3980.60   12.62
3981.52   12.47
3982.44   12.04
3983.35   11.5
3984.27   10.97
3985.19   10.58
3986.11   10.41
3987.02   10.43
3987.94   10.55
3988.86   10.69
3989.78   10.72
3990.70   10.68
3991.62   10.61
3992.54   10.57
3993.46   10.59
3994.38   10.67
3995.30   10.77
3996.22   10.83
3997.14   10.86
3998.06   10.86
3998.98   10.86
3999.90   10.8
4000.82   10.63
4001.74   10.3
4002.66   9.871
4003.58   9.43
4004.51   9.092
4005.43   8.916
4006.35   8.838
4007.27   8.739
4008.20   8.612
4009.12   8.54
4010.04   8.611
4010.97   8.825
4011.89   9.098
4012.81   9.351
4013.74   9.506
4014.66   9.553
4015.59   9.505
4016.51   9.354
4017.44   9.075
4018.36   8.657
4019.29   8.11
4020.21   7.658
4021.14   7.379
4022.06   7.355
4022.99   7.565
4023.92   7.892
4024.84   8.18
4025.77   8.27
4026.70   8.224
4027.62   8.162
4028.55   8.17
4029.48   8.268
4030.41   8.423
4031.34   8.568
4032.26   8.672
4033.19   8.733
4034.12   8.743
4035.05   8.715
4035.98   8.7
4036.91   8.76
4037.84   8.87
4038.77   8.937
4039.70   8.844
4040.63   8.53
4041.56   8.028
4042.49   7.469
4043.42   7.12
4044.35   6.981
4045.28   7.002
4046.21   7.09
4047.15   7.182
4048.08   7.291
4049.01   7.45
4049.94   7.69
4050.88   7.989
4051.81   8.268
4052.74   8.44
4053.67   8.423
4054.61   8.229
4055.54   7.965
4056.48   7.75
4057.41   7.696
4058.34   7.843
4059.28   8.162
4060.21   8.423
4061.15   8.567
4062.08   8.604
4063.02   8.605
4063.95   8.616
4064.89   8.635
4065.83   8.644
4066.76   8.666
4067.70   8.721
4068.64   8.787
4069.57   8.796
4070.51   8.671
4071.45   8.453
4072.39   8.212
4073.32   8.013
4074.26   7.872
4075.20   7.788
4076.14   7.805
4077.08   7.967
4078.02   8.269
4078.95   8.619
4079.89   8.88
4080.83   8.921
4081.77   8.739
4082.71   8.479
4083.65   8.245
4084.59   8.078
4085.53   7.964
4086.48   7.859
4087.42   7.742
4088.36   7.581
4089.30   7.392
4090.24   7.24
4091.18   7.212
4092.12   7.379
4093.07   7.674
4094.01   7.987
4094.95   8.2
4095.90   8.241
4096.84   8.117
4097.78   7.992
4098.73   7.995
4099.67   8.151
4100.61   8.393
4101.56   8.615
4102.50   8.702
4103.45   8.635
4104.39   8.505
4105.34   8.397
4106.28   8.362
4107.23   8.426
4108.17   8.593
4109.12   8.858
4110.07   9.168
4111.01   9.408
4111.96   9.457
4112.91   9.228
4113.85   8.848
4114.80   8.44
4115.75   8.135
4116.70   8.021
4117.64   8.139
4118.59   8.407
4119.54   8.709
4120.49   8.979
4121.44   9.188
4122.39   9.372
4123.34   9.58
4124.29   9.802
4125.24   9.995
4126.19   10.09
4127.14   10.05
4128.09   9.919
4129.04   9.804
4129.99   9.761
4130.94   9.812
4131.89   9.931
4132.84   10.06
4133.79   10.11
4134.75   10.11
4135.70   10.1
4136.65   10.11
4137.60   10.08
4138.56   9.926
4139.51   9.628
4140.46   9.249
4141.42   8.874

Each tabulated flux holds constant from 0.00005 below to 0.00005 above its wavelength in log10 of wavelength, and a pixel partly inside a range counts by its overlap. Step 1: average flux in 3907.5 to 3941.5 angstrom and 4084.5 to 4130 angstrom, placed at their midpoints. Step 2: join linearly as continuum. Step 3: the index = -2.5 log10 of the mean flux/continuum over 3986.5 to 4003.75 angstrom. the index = 0.203 mag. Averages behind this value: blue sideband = 15.4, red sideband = 8.58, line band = 10.6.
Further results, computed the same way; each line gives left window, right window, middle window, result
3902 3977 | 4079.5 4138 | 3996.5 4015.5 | 0.266 mag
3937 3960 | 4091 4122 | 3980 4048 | 0.259 mag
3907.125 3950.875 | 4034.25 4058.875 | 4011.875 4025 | 0.142 mag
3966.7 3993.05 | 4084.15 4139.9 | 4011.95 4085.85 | 0.218 mag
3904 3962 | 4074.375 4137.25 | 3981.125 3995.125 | 0.188 mag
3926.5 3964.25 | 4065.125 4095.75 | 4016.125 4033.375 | 0.271 mag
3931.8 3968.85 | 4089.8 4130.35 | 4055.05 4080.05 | 0.204 mag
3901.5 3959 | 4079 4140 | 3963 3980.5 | 0.123 mag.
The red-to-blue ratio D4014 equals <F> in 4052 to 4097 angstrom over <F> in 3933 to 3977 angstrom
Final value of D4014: 0.61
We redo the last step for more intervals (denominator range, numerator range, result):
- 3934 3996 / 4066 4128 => 0.67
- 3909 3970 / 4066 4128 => 0.60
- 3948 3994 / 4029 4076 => 0.68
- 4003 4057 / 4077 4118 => 1.00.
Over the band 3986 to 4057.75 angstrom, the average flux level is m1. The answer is 8.88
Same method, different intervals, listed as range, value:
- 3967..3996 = 11.5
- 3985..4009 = 10.2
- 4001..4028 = 8.73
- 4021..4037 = 8.27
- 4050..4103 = 8.2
